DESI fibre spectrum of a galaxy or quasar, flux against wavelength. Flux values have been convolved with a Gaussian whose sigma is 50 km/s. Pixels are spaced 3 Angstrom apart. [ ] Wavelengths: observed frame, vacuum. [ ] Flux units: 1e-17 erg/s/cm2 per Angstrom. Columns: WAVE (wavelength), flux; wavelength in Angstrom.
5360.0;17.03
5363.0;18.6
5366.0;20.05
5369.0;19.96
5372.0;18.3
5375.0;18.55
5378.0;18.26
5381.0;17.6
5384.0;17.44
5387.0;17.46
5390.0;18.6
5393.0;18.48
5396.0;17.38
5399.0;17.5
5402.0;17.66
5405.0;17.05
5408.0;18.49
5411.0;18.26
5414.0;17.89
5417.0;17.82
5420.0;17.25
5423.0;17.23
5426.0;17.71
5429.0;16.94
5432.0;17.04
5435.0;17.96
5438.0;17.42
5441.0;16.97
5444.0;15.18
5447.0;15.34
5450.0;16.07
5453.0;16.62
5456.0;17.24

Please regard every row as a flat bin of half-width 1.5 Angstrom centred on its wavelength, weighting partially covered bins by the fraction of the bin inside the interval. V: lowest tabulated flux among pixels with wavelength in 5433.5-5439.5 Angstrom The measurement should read 17.42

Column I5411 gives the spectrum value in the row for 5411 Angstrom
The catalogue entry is 18.26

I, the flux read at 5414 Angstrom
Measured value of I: 17.89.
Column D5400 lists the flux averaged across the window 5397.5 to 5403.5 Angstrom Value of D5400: 17.6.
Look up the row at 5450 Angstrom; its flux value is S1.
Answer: 16.07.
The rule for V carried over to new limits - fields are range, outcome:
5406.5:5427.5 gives 17.23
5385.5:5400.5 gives 17.38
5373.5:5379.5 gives 18.26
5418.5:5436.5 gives 16.94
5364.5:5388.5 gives 17.44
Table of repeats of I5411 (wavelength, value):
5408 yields 18.49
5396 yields 17.38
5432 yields 17.04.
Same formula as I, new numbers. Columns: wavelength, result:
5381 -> 17.6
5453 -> 16.62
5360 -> 17.03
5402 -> 17.66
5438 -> 17.42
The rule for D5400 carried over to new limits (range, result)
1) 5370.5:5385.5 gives 18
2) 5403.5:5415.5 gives 17.9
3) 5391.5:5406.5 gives 17.6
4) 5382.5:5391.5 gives 17.8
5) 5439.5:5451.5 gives 15.9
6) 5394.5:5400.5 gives 17.4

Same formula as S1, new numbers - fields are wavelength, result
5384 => 17.44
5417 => 17.82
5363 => 18.6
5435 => 17.96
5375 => 18.55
